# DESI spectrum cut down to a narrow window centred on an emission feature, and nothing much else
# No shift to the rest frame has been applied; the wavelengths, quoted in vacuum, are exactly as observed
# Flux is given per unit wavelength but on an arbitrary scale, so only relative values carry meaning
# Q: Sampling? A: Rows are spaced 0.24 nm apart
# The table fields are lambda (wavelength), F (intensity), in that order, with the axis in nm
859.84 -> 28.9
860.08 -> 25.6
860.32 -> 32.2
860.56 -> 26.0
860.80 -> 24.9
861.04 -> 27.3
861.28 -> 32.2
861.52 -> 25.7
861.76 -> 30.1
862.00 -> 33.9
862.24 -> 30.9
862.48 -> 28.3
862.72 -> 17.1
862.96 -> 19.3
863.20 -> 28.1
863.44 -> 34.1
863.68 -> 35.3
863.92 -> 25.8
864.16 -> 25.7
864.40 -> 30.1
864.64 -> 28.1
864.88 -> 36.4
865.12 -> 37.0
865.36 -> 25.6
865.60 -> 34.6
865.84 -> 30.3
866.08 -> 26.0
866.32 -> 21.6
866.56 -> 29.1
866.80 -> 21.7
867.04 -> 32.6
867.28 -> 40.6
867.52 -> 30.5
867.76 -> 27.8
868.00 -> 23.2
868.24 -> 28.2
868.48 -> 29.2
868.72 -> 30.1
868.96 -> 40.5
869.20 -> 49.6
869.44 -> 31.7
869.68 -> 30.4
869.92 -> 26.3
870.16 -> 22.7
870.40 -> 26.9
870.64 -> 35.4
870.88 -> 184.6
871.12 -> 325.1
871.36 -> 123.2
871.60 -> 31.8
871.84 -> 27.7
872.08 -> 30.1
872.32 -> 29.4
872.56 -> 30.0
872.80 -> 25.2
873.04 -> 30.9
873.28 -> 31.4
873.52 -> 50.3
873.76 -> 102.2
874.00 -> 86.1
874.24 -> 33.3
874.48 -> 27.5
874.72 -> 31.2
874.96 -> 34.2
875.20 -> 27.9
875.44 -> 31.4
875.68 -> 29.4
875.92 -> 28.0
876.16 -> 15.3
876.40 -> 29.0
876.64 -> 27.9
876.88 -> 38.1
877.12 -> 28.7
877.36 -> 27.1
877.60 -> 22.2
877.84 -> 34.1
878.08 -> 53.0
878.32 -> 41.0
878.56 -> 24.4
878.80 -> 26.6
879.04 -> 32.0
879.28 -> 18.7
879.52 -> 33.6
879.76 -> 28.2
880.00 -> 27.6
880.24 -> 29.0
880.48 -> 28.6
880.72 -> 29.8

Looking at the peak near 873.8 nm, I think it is [N II]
